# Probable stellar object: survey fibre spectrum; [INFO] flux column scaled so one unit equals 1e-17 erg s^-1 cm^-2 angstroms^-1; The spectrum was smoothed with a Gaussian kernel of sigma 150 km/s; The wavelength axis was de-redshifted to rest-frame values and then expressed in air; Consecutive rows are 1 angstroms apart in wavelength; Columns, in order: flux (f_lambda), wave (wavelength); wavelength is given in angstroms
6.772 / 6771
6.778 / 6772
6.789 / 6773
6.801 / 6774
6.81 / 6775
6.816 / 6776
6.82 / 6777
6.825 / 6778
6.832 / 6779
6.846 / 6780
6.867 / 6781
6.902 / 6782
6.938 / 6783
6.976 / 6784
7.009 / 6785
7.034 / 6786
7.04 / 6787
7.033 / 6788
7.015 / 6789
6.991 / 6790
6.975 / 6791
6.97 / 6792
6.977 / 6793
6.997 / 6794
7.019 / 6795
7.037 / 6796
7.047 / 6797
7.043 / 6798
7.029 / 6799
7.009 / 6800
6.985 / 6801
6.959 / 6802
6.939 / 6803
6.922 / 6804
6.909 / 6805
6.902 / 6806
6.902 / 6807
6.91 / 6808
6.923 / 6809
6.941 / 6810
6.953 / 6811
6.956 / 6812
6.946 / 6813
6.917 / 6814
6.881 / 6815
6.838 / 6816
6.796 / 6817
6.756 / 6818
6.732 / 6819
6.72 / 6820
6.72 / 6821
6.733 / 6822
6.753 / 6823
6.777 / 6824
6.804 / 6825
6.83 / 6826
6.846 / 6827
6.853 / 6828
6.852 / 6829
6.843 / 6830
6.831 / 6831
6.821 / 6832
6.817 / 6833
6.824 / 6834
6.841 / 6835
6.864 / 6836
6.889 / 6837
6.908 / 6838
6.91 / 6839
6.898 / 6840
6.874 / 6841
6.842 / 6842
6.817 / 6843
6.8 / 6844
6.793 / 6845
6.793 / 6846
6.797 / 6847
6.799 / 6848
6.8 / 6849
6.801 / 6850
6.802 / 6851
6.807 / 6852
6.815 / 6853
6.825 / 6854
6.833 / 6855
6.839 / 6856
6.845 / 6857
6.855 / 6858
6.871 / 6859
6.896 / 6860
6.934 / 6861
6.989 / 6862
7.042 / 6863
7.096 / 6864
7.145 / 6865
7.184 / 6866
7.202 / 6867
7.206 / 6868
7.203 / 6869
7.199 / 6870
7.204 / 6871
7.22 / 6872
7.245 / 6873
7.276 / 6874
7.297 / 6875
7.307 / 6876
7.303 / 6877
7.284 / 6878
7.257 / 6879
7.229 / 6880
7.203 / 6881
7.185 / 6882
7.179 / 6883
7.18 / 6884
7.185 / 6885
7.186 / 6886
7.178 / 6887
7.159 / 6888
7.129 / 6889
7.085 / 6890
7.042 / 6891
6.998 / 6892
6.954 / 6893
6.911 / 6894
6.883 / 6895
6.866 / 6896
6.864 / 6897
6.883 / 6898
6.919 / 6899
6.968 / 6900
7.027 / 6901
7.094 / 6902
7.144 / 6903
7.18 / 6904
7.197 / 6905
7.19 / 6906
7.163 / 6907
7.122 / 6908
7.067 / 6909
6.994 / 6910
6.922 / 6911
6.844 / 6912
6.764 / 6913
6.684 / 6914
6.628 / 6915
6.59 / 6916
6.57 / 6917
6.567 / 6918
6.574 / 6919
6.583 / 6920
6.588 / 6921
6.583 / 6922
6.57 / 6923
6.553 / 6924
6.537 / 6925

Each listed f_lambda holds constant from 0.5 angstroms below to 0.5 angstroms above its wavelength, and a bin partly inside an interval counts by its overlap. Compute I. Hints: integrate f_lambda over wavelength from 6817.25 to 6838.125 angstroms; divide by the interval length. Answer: 6.81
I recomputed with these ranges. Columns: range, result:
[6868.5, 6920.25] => 7.04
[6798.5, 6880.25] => 6.94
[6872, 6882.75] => 7.25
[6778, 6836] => 6.9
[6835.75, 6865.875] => 6.88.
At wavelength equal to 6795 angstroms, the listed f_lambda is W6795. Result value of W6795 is 7.019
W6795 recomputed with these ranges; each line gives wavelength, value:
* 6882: 7.185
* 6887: 7.178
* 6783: 6.938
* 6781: 6.867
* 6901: 7.027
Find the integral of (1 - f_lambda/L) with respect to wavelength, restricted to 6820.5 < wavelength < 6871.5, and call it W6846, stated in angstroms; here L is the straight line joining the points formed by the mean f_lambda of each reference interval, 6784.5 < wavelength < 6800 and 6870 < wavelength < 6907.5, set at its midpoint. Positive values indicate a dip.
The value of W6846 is 1.3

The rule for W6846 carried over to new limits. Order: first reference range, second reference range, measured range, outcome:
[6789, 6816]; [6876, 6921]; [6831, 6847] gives 0.3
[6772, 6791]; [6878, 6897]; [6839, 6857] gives 0.5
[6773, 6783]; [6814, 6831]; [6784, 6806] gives -0.6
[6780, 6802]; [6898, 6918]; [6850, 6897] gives -0.8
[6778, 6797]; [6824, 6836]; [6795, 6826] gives 0.0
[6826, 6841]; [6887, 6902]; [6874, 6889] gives -0.6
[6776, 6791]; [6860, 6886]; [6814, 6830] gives 0.6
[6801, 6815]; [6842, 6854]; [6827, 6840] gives 0.0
